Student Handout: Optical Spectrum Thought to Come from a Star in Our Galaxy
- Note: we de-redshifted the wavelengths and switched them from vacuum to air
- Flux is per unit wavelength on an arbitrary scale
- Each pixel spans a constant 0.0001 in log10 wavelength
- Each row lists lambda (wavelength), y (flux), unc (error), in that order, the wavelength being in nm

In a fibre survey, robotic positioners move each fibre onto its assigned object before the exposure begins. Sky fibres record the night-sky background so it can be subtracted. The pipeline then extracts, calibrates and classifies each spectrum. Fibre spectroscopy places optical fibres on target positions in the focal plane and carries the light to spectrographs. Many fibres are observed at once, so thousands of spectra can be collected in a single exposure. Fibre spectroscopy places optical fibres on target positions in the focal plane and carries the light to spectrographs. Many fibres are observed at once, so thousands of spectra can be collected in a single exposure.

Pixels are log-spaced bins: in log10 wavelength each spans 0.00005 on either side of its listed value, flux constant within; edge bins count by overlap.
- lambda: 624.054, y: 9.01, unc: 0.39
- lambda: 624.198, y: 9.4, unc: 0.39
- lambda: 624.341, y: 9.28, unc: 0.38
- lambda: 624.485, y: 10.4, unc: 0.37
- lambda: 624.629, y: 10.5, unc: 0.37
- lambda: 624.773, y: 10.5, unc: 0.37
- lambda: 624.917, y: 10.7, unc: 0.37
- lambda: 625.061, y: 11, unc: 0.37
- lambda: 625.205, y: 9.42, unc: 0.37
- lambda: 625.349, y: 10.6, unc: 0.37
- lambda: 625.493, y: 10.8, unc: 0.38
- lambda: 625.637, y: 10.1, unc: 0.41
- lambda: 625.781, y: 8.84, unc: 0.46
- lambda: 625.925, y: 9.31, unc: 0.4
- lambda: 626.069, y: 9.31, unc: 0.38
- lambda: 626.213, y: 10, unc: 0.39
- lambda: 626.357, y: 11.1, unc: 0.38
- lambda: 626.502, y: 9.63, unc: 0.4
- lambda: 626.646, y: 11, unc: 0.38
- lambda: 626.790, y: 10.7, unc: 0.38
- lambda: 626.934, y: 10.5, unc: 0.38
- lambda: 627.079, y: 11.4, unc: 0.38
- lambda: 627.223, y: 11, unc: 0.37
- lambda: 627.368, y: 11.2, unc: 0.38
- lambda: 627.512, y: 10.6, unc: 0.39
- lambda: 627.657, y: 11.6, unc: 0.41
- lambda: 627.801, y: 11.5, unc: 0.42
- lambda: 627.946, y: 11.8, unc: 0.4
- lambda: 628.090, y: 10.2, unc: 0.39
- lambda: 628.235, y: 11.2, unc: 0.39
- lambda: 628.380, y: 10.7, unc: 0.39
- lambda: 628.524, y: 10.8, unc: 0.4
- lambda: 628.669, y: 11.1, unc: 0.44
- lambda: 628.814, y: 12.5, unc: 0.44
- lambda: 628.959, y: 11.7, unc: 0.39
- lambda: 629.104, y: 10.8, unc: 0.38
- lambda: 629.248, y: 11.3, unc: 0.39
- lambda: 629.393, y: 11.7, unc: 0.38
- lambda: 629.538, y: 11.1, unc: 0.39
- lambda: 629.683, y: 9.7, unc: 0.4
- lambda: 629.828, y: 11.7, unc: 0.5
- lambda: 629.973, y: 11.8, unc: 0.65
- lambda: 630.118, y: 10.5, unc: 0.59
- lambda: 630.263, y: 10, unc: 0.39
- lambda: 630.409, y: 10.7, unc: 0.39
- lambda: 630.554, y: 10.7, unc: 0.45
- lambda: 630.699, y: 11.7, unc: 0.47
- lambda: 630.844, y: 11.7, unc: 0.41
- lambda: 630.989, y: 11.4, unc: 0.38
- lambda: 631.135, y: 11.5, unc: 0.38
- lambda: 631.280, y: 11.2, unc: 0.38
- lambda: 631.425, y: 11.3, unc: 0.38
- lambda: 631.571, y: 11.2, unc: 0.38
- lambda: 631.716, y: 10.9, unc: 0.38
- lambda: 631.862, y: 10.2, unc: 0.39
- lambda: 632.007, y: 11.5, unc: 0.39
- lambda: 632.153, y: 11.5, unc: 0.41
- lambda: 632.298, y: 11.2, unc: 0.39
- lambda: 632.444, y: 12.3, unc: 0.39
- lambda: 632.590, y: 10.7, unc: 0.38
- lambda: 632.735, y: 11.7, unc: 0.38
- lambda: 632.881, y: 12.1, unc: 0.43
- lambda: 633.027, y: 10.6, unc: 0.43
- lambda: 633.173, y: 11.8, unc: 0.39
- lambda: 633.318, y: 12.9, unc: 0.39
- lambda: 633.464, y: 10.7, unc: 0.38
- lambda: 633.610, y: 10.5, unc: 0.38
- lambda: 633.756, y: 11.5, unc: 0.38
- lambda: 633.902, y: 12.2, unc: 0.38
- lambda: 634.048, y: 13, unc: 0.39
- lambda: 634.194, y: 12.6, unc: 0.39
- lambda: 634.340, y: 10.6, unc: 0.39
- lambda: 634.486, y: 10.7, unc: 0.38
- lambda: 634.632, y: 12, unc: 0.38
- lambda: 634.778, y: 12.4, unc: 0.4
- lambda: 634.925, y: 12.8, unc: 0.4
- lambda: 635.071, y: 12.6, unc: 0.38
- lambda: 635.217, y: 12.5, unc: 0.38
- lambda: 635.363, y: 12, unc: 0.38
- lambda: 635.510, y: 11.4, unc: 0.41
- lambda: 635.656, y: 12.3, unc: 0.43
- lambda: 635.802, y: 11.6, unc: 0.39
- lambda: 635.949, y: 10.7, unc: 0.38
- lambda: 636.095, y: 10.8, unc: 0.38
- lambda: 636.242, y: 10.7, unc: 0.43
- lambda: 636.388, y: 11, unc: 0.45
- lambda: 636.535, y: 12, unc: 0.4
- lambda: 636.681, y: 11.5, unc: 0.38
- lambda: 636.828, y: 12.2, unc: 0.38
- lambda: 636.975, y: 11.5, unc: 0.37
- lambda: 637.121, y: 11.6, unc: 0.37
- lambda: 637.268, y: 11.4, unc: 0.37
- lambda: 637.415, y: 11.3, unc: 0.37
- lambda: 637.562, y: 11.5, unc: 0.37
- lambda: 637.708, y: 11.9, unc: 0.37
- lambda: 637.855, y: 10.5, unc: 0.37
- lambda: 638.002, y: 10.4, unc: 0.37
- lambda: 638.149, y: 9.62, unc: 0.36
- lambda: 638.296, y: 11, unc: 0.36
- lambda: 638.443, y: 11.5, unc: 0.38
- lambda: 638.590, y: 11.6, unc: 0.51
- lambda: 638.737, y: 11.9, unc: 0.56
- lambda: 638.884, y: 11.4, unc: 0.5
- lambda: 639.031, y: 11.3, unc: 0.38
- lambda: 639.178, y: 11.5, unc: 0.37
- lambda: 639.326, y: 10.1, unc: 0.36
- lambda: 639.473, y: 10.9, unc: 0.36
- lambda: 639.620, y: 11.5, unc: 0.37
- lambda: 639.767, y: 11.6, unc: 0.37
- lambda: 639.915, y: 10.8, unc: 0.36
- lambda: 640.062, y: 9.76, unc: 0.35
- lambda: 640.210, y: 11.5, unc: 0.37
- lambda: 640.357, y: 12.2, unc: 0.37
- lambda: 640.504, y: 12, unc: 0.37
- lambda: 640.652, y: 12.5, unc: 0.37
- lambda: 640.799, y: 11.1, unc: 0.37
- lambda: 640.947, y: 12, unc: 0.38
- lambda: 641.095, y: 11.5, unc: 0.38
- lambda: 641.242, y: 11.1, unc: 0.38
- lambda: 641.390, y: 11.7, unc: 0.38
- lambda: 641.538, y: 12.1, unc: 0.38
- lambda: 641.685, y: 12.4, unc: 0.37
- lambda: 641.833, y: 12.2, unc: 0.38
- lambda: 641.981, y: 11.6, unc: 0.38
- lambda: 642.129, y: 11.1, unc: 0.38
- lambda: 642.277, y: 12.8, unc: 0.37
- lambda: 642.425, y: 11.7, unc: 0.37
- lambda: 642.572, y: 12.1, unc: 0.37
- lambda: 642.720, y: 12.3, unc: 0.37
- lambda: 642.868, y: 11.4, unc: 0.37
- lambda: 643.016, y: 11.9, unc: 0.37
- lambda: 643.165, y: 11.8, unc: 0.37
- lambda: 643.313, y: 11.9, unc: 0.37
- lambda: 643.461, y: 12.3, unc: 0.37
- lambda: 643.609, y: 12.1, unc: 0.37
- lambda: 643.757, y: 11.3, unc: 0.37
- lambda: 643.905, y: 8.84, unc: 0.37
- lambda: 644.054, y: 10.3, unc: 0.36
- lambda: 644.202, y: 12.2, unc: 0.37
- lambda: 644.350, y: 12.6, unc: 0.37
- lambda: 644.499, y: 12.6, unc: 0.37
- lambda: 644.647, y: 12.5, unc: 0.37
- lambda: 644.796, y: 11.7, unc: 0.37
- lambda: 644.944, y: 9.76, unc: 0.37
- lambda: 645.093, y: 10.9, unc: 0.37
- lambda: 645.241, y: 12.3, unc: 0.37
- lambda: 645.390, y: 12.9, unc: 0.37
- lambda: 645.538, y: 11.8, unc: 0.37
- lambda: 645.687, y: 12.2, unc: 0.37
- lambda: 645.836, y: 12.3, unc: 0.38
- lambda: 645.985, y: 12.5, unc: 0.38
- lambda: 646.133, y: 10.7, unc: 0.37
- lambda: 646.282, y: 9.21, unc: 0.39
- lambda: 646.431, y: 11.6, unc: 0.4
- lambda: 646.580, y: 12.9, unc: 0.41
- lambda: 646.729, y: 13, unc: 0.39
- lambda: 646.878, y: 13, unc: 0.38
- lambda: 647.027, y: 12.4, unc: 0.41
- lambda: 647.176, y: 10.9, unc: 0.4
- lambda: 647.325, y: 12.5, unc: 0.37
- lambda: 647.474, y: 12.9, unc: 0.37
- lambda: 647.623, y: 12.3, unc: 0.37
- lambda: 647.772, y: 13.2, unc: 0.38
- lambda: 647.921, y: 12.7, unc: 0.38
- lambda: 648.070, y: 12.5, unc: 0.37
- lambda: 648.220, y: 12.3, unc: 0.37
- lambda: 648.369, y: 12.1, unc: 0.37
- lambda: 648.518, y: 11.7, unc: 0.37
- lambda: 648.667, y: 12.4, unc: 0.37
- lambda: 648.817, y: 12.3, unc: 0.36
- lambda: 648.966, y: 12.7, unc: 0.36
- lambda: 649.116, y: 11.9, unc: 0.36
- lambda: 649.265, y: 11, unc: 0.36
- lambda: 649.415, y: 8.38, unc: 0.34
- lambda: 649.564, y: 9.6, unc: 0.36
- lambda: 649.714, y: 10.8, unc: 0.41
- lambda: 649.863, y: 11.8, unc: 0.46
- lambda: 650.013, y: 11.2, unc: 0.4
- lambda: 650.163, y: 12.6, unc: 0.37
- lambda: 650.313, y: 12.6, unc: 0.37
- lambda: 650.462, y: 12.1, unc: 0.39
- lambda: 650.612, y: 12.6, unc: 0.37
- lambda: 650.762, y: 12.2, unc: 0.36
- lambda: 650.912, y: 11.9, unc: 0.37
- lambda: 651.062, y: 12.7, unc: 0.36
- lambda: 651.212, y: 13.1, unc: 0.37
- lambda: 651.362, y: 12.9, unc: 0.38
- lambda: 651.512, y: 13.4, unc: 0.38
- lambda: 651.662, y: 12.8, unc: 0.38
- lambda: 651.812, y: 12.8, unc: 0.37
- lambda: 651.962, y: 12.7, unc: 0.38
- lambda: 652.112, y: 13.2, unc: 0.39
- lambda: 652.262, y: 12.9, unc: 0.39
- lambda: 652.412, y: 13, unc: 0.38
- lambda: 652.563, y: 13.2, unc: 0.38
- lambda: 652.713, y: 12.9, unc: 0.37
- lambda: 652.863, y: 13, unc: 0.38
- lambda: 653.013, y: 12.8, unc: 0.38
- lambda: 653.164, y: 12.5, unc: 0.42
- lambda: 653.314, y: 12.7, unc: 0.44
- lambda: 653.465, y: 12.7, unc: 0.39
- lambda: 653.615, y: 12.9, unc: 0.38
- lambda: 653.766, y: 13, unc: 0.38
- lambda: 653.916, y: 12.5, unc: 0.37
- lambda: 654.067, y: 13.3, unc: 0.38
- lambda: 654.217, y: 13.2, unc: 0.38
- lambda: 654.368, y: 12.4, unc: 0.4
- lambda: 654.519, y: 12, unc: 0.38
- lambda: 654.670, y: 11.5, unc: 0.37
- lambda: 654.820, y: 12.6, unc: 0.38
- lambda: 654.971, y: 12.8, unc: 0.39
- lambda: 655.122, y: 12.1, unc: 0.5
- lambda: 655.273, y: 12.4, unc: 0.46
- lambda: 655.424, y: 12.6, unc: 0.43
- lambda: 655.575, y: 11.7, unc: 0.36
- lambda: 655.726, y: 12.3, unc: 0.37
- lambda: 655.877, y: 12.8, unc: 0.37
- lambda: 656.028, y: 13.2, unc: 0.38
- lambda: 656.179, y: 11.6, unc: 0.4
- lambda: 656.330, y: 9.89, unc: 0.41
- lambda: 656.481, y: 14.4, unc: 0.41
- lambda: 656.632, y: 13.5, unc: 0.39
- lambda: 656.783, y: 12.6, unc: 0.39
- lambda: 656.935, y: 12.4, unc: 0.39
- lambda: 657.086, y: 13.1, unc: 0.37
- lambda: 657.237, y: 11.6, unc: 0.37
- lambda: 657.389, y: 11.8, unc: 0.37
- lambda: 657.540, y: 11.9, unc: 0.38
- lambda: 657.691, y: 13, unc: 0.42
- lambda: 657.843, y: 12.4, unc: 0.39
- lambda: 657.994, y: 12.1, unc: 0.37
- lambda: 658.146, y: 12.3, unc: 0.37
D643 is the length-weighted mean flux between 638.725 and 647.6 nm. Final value 11.7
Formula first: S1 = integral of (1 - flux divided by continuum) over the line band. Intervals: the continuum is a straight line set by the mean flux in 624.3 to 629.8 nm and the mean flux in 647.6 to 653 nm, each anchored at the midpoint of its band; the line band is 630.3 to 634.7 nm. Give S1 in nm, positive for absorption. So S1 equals -0.14 nm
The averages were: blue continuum 10.7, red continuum 12.3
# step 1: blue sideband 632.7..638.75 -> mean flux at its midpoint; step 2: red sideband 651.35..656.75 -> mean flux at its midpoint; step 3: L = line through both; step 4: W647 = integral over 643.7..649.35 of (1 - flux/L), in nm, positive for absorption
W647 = 0.14 nm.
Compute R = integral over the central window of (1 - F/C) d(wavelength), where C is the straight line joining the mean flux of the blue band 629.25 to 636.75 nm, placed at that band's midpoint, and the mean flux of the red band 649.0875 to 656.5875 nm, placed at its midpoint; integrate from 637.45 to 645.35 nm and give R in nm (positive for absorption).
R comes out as 0.22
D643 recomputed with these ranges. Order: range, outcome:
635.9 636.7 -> 11.1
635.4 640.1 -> 11.2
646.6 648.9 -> 12.4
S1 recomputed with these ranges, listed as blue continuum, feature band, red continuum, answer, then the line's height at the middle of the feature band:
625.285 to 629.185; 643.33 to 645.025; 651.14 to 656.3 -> 0.07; 12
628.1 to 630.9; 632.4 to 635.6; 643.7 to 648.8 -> -0.13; 11.3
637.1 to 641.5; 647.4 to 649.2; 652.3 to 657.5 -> -0.06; 12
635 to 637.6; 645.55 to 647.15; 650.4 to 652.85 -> 0.06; 12.4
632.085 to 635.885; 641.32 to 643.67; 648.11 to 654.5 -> 0.02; 12.1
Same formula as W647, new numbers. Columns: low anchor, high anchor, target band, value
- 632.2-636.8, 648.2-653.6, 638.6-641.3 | 0.11 nm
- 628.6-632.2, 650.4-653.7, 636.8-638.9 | 0.08 nm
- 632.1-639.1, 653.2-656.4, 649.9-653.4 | -0.12 nm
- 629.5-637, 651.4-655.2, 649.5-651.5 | 0.08 nm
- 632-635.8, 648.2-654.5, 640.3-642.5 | 0.03 nm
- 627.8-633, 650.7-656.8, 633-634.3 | -0.04 nm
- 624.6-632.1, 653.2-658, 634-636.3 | -0.11 nm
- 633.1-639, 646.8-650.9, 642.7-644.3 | 0.04 nm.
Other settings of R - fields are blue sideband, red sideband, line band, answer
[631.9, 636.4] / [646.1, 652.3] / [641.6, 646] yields 0.05 nm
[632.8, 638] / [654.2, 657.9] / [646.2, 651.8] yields 0.02 nm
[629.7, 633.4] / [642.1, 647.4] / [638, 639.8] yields 0.07 nm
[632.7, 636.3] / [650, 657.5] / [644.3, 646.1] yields 0.03 nm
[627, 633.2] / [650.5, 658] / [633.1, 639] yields -0.01 nm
